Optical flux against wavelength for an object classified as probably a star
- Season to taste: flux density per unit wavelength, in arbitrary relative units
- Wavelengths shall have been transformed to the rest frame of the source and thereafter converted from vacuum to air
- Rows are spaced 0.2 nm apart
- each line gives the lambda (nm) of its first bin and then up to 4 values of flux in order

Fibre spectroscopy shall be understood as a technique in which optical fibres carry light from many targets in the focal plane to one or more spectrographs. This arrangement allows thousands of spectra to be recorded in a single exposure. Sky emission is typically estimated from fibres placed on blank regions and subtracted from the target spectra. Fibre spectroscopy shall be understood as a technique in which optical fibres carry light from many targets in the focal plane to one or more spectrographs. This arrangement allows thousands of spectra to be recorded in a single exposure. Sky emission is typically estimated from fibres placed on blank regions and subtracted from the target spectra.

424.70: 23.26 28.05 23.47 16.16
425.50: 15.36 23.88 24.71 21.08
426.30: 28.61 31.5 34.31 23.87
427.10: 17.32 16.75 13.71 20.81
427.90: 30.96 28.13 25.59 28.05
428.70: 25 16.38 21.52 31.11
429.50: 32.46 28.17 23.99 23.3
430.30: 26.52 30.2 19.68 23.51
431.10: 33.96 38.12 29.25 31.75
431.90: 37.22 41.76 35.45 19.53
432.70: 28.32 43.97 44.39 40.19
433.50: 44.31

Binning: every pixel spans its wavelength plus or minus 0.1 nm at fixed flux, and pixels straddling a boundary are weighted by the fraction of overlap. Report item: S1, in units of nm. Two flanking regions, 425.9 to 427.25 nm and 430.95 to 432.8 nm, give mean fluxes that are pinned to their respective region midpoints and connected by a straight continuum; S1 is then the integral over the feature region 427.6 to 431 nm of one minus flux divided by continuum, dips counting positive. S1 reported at 0.41 nm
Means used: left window 25.7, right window 32.6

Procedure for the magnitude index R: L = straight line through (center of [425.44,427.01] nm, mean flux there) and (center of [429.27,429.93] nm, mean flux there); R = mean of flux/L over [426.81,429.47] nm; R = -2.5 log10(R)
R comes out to 0.19 mag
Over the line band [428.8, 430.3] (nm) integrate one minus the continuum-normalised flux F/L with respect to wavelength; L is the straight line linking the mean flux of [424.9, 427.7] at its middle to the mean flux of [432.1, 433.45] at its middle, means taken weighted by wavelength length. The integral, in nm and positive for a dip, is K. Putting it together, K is 0.21 nm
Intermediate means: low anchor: 22.5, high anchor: 36.1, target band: 25.4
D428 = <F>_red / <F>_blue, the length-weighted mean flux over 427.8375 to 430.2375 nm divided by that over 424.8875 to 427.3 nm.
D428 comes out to 1.11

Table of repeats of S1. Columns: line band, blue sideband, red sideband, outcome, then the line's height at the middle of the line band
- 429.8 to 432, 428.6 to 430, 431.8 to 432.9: 0.07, 29.7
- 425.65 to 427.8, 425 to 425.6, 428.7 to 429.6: -0.27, 20.9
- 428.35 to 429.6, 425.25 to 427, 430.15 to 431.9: 0.08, 27.4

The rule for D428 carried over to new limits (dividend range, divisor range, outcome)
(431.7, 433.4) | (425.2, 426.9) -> 1.48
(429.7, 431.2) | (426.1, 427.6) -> 1.11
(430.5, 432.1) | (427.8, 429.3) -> 1.22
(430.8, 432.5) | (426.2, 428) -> 1.36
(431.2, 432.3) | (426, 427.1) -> 1.32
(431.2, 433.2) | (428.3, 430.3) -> 1.37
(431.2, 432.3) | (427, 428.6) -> 1.57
